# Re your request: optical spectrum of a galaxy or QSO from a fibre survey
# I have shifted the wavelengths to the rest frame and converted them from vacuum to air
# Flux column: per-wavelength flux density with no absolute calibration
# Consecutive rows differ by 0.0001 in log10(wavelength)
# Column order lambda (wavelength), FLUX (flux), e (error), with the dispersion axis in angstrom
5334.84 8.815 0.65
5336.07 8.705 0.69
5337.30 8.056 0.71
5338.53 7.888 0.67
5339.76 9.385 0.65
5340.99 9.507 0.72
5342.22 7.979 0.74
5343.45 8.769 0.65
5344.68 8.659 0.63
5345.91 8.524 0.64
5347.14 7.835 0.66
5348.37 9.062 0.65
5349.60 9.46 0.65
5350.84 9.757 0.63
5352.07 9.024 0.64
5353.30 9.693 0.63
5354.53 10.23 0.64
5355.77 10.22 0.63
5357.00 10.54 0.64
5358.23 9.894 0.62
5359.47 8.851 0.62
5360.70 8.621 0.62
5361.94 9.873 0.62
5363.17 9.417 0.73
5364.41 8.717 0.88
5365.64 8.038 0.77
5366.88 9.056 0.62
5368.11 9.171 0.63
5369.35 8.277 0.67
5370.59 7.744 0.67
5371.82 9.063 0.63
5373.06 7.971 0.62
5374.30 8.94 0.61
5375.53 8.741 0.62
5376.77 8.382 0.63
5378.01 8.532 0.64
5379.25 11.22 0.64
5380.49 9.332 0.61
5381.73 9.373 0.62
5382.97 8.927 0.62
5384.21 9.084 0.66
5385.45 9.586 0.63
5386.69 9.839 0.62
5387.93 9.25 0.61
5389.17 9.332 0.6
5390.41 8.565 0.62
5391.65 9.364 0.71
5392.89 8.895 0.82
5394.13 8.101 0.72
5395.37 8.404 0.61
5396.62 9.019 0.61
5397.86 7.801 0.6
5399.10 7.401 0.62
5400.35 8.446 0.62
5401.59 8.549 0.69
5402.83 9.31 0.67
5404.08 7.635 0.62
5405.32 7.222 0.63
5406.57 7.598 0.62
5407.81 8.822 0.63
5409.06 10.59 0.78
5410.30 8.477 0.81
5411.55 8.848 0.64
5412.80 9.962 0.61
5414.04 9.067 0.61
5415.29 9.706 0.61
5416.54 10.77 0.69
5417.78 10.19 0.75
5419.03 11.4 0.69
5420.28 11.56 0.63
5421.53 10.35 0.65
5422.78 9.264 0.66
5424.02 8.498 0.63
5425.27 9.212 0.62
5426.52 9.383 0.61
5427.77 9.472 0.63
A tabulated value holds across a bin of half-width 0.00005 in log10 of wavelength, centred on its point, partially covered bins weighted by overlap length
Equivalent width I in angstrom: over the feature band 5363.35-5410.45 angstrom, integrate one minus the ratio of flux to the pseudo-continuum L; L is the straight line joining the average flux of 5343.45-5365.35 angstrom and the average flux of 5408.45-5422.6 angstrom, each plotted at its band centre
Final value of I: 4.5 angstrom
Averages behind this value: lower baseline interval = 9.28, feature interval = 8.77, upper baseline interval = 10.1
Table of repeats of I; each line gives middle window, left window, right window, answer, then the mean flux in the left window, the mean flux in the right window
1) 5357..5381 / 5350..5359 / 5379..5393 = 1.65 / 9.87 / 9.37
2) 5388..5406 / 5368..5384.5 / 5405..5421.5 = 1.63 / 8.9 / 9.62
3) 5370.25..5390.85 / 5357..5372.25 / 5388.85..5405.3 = -0.85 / 8.96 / 8.47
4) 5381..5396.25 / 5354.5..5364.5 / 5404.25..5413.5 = 0.05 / 9.6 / 8.74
